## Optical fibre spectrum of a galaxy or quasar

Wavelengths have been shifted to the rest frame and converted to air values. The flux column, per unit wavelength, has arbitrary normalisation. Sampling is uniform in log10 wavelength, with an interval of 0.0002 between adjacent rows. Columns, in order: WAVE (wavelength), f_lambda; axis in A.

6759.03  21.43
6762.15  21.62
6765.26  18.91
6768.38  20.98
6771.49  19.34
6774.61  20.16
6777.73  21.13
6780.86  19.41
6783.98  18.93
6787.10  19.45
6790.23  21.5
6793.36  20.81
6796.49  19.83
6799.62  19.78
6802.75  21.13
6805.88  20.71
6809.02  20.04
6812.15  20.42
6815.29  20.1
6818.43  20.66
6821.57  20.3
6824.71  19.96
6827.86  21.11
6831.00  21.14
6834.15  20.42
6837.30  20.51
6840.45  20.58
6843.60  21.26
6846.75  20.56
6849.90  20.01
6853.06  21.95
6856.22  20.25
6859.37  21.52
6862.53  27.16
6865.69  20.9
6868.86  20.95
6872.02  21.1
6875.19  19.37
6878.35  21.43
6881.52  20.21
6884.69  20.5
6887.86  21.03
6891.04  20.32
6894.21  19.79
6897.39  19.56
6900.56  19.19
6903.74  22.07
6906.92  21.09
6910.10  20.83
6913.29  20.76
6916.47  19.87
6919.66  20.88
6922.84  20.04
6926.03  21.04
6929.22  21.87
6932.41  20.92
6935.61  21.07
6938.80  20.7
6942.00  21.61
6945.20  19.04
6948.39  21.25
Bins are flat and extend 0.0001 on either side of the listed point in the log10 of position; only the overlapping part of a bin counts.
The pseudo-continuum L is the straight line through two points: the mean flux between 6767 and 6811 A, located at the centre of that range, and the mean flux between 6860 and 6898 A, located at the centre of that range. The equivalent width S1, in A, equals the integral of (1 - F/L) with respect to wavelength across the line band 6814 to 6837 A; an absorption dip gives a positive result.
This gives 0.0 A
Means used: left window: 20.2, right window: 21.1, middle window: 20.5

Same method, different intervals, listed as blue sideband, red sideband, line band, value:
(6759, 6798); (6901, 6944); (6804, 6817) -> 0.0 A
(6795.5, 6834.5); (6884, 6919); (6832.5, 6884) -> -1.7 A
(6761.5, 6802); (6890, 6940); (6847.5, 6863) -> -1.0 A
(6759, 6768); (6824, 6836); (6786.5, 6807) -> 0.1 A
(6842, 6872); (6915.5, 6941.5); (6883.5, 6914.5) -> 0.9 A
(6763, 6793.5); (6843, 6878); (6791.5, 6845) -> 0.5 A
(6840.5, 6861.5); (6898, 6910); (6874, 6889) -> 0.2 A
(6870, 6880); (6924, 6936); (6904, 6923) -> 0.3 A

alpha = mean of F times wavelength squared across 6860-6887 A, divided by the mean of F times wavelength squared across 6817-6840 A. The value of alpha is 1.06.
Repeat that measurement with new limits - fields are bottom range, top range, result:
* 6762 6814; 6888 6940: 1.06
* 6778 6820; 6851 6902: 1.06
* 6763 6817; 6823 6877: 1.06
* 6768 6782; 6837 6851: 1.04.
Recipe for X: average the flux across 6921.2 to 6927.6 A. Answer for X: 20.6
